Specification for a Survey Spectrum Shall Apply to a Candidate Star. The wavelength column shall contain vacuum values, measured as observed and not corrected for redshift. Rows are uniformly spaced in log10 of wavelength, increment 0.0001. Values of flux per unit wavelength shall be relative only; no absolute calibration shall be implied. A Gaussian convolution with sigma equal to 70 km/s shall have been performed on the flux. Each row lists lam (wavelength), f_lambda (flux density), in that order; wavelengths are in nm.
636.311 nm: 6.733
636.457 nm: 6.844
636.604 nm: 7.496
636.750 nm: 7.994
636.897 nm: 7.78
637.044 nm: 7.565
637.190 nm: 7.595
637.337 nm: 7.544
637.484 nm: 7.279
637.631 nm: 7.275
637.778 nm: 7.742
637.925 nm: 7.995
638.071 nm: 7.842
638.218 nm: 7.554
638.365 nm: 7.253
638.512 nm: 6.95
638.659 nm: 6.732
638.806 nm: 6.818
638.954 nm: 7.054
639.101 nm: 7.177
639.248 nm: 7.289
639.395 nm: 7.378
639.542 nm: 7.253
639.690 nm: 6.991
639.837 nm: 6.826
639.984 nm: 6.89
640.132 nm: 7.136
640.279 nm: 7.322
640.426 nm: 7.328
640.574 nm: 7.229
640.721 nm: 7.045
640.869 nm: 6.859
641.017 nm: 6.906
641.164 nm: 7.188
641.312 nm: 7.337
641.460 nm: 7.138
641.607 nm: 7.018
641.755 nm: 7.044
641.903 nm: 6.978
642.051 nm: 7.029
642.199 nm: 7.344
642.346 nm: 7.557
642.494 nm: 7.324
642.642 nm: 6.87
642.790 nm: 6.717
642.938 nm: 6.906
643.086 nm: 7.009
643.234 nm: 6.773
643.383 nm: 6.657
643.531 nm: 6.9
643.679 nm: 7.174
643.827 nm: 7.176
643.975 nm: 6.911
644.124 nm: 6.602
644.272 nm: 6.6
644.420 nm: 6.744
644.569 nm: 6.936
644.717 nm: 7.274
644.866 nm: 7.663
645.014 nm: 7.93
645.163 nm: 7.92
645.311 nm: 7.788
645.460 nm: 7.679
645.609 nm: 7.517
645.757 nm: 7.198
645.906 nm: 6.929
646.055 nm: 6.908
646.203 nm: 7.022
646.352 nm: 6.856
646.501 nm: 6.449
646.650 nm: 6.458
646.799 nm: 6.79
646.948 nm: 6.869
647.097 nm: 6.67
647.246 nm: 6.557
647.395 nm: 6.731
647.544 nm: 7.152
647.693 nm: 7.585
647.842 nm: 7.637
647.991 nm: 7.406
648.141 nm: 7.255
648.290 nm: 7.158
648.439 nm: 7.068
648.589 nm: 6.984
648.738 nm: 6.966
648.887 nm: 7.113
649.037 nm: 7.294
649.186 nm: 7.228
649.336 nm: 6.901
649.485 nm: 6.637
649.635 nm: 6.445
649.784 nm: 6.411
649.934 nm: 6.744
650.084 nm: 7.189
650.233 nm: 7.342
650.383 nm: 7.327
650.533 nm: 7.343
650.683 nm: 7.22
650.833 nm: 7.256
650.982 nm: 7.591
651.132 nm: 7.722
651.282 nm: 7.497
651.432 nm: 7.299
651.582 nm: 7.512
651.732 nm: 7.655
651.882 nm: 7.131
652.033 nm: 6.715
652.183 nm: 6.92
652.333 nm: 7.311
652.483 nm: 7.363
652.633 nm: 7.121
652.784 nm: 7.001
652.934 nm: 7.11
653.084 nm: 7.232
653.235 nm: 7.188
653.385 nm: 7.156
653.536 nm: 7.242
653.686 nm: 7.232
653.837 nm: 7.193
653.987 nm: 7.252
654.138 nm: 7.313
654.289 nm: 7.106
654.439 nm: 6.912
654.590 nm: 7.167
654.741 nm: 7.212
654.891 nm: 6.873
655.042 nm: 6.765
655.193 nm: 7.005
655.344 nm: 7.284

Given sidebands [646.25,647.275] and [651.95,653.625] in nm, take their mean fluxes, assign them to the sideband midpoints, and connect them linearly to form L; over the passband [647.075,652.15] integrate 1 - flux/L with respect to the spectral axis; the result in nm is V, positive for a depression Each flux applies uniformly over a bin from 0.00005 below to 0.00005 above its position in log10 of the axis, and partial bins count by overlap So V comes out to -0.19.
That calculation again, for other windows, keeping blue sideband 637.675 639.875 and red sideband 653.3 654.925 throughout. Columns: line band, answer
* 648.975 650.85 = 0.04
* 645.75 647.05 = 0.07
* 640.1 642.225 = 0.04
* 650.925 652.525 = -0.04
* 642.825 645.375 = 0.04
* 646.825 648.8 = 0.04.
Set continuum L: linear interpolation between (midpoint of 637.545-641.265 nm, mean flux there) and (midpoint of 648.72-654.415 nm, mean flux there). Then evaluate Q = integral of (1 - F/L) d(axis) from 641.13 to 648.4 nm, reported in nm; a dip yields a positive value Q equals 0.10 nm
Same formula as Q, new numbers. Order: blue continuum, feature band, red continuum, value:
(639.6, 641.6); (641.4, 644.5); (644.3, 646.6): 0.08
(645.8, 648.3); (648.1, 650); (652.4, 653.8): 0.03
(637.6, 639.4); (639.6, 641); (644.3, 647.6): 0.04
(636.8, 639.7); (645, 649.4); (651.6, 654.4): 0.08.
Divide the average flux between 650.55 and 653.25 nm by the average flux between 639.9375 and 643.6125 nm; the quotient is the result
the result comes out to 1.0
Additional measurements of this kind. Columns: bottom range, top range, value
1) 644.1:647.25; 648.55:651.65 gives 1.01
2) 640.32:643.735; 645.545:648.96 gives 0.99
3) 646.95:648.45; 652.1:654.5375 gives 1.01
